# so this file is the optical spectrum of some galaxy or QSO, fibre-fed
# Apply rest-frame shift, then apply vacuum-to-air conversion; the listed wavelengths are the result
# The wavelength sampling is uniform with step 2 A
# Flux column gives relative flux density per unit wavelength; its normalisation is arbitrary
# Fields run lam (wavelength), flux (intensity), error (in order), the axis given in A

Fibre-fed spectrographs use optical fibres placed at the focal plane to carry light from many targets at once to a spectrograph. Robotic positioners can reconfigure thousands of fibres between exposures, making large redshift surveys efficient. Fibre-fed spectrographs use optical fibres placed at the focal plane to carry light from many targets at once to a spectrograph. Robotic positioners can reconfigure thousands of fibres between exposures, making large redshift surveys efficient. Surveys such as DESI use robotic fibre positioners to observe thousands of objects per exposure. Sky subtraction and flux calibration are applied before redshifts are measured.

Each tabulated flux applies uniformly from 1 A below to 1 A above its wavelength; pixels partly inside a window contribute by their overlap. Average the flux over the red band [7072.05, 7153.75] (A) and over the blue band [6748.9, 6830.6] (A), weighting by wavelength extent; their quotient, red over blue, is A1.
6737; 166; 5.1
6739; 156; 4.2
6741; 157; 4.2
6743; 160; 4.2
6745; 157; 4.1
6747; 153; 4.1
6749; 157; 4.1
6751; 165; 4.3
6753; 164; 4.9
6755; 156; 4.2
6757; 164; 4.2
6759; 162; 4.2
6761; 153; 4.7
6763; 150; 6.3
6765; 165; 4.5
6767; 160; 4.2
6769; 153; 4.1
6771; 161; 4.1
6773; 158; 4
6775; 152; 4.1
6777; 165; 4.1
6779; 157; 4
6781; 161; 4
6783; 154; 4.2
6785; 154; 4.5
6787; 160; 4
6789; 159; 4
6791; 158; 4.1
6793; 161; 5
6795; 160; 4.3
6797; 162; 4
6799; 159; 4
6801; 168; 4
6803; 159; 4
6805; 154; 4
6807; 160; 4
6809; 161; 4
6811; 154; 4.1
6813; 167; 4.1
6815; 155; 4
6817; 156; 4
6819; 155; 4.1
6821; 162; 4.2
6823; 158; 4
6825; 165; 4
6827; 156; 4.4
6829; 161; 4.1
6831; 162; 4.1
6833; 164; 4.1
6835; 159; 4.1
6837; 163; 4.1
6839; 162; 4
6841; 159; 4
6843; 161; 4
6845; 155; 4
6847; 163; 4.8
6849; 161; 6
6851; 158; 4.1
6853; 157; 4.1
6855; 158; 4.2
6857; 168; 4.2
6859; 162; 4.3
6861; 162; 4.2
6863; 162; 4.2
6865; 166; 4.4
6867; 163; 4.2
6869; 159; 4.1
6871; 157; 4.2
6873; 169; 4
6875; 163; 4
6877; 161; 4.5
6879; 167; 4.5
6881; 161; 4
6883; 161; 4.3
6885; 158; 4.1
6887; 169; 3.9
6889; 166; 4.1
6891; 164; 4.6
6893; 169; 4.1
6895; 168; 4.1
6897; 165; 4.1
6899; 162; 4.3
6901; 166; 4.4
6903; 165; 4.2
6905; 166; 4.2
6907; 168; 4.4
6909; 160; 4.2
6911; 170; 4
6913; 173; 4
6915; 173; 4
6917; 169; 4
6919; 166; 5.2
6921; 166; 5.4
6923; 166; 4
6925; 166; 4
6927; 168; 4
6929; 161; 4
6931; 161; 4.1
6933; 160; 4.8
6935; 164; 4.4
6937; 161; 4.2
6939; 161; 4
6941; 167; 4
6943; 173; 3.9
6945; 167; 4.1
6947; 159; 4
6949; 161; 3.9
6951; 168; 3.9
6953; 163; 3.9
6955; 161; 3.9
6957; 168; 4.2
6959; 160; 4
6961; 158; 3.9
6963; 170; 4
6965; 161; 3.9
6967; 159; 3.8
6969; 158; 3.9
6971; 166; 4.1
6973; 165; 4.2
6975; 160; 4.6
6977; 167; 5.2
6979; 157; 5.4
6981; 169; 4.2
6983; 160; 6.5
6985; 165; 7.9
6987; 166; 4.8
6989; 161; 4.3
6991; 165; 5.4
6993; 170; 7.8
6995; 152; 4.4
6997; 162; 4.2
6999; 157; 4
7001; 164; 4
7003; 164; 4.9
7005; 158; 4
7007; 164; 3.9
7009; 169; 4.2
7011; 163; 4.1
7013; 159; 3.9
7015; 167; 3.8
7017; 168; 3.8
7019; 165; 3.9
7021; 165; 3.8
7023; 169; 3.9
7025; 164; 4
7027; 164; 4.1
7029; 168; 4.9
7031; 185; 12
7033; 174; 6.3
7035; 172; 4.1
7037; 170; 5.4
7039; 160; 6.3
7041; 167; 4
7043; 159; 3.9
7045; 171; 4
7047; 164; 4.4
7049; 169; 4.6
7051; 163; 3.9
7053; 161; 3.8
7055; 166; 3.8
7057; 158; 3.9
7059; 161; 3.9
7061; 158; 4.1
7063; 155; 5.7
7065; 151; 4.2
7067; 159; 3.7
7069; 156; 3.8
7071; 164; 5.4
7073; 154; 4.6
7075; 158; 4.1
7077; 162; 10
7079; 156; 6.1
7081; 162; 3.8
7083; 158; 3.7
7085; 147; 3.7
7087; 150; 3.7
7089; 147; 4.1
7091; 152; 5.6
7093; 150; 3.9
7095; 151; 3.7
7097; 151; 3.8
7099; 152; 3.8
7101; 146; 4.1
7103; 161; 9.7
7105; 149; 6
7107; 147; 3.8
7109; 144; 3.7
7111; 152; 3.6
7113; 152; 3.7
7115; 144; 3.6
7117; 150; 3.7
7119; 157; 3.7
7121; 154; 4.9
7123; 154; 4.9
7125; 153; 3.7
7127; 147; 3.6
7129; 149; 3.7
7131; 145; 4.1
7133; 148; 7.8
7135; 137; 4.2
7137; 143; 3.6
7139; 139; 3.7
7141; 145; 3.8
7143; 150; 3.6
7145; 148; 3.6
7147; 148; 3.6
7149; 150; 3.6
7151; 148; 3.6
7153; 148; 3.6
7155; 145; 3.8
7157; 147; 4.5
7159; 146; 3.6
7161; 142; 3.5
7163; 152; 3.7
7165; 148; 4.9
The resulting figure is 0.9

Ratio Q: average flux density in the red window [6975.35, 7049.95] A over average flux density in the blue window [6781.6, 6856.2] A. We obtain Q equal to 1.0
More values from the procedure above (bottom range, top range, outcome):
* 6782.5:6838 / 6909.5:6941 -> 1.04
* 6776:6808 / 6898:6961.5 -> 1.03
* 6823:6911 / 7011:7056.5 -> 1.02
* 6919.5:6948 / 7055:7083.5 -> 0.96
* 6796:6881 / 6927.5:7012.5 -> 1.01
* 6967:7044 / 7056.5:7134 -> 0.93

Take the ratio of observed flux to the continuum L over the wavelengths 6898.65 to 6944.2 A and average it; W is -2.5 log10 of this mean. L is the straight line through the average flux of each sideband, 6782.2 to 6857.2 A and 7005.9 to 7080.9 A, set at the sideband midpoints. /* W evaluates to -0.03 mag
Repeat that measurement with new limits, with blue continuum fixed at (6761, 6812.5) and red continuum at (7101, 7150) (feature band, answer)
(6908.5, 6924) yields -0.09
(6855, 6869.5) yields -0.04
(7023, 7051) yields -0.12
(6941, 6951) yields -0.08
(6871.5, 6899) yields -0.06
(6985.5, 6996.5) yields -0.07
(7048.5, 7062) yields -0.08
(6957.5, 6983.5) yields -0.06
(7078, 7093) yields -0.02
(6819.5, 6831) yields -0.02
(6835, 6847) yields -0.02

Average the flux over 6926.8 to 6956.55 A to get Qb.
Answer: 164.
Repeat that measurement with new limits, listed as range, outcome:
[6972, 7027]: 164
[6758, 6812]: 159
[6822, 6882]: 161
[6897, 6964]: 165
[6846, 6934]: 164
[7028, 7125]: 158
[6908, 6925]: 168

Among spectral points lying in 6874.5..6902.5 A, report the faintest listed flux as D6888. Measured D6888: 158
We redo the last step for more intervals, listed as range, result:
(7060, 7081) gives 151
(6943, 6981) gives 157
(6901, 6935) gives 160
